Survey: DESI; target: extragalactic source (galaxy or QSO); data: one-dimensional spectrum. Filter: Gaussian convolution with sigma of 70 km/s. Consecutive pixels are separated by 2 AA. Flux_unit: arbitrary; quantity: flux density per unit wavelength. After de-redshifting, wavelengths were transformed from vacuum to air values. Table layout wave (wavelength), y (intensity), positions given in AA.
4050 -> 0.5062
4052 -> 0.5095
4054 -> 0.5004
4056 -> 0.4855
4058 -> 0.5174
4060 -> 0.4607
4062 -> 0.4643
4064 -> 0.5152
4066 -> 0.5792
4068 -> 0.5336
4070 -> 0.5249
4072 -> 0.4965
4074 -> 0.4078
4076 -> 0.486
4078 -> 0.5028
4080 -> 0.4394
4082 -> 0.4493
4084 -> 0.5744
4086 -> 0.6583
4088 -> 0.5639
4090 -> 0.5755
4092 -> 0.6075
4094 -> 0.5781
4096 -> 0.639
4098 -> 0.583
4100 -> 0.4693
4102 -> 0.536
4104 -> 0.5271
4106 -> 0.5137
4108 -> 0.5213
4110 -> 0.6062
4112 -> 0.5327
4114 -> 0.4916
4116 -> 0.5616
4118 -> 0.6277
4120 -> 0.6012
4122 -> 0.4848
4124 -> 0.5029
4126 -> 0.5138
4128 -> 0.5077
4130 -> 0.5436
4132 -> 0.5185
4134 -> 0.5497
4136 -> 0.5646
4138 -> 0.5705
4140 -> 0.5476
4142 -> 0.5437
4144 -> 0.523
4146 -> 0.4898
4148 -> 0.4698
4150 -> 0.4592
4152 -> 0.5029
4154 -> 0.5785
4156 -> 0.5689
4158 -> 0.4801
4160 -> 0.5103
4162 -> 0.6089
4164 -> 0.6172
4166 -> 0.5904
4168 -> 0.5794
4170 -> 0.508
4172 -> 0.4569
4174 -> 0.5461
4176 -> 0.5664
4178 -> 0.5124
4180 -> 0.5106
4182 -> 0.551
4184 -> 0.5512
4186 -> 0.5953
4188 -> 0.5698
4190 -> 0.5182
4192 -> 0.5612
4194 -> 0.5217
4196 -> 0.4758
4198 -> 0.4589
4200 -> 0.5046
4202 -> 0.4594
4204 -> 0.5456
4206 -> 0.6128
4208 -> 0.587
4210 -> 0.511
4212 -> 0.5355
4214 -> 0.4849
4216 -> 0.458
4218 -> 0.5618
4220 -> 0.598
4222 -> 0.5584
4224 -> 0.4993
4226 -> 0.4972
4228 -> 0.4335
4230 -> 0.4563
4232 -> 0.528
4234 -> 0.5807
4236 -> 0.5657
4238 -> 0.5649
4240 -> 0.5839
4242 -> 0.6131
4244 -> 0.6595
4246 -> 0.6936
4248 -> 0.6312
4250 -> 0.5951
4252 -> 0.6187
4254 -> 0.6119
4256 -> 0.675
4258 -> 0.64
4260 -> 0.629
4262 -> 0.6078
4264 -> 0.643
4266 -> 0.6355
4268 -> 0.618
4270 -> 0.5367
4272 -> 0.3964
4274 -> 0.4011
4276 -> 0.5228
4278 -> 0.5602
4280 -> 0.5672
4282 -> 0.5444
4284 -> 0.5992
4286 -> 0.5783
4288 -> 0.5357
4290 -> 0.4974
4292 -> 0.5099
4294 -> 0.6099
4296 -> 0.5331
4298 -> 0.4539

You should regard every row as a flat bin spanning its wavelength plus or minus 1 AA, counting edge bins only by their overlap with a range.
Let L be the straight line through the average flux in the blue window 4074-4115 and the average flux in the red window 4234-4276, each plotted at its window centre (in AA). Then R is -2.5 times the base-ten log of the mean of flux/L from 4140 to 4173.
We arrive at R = 0.06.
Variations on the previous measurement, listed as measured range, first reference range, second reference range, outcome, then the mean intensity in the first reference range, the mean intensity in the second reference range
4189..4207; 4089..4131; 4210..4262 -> 0.093 mag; 0.549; 0.57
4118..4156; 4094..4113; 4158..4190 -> 0.038 mag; 0.549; 0.548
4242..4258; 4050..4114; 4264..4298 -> -0.185 mag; 0.527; 0.541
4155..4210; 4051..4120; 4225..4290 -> 0.030 mag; 0.532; 0.571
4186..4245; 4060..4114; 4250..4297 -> 0.043 mag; 0.532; 0.569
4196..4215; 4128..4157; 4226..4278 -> 0.074 mag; 0.53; 0.576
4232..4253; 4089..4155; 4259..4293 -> -0.108 mag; 0.541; 0.552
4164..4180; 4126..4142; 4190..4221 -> -0.016 mag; 0.541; 0.525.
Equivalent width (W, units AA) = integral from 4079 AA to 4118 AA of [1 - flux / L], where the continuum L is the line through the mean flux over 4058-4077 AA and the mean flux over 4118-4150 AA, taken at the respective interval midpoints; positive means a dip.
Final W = -2.9 AA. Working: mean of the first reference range 0.498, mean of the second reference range 0.53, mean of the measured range 0.551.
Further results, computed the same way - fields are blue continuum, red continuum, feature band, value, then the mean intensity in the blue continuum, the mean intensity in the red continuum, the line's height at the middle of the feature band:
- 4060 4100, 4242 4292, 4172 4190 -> 0.5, 0.532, 0.582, 0.559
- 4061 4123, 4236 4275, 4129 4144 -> 0.2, 0.537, 0.597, 0.553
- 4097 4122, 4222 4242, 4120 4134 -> 0.6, 0.545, 0.53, 0.543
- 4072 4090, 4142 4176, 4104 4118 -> -0.6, 0.513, 0.532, 0.52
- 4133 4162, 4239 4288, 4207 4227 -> 1.3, 0.528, 0.589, 0.565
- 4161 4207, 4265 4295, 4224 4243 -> 0.2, 0.54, 0.541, 0.54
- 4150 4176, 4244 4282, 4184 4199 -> 0.7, 0.543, 0.589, 0.556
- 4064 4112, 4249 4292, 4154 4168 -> -0.4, 0.537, 0.571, 0.551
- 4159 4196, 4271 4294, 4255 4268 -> -2.7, 0.547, 0.523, 0.528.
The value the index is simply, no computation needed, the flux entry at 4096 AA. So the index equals 0.639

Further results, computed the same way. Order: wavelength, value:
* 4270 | 0.5367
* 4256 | 0.675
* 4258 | 0.64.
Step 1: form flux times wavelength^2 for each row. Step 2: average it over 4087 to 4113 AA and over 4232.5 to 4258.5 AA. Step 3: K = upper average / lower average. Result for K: 1.18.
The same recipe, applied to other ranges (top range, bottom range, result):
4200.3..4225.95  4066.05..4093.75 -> 1.07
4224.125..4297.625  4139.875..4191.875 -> 1.10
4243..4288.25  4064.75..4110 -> 1.19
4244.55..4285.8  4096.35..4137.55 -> 1.17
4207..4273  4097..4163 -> 1.13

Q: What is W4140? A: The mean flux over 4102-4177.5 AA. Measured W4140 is 0.537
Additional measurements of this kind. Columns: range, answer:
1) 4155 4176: 0.548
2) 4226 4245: 0.551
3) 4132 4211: 0.535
